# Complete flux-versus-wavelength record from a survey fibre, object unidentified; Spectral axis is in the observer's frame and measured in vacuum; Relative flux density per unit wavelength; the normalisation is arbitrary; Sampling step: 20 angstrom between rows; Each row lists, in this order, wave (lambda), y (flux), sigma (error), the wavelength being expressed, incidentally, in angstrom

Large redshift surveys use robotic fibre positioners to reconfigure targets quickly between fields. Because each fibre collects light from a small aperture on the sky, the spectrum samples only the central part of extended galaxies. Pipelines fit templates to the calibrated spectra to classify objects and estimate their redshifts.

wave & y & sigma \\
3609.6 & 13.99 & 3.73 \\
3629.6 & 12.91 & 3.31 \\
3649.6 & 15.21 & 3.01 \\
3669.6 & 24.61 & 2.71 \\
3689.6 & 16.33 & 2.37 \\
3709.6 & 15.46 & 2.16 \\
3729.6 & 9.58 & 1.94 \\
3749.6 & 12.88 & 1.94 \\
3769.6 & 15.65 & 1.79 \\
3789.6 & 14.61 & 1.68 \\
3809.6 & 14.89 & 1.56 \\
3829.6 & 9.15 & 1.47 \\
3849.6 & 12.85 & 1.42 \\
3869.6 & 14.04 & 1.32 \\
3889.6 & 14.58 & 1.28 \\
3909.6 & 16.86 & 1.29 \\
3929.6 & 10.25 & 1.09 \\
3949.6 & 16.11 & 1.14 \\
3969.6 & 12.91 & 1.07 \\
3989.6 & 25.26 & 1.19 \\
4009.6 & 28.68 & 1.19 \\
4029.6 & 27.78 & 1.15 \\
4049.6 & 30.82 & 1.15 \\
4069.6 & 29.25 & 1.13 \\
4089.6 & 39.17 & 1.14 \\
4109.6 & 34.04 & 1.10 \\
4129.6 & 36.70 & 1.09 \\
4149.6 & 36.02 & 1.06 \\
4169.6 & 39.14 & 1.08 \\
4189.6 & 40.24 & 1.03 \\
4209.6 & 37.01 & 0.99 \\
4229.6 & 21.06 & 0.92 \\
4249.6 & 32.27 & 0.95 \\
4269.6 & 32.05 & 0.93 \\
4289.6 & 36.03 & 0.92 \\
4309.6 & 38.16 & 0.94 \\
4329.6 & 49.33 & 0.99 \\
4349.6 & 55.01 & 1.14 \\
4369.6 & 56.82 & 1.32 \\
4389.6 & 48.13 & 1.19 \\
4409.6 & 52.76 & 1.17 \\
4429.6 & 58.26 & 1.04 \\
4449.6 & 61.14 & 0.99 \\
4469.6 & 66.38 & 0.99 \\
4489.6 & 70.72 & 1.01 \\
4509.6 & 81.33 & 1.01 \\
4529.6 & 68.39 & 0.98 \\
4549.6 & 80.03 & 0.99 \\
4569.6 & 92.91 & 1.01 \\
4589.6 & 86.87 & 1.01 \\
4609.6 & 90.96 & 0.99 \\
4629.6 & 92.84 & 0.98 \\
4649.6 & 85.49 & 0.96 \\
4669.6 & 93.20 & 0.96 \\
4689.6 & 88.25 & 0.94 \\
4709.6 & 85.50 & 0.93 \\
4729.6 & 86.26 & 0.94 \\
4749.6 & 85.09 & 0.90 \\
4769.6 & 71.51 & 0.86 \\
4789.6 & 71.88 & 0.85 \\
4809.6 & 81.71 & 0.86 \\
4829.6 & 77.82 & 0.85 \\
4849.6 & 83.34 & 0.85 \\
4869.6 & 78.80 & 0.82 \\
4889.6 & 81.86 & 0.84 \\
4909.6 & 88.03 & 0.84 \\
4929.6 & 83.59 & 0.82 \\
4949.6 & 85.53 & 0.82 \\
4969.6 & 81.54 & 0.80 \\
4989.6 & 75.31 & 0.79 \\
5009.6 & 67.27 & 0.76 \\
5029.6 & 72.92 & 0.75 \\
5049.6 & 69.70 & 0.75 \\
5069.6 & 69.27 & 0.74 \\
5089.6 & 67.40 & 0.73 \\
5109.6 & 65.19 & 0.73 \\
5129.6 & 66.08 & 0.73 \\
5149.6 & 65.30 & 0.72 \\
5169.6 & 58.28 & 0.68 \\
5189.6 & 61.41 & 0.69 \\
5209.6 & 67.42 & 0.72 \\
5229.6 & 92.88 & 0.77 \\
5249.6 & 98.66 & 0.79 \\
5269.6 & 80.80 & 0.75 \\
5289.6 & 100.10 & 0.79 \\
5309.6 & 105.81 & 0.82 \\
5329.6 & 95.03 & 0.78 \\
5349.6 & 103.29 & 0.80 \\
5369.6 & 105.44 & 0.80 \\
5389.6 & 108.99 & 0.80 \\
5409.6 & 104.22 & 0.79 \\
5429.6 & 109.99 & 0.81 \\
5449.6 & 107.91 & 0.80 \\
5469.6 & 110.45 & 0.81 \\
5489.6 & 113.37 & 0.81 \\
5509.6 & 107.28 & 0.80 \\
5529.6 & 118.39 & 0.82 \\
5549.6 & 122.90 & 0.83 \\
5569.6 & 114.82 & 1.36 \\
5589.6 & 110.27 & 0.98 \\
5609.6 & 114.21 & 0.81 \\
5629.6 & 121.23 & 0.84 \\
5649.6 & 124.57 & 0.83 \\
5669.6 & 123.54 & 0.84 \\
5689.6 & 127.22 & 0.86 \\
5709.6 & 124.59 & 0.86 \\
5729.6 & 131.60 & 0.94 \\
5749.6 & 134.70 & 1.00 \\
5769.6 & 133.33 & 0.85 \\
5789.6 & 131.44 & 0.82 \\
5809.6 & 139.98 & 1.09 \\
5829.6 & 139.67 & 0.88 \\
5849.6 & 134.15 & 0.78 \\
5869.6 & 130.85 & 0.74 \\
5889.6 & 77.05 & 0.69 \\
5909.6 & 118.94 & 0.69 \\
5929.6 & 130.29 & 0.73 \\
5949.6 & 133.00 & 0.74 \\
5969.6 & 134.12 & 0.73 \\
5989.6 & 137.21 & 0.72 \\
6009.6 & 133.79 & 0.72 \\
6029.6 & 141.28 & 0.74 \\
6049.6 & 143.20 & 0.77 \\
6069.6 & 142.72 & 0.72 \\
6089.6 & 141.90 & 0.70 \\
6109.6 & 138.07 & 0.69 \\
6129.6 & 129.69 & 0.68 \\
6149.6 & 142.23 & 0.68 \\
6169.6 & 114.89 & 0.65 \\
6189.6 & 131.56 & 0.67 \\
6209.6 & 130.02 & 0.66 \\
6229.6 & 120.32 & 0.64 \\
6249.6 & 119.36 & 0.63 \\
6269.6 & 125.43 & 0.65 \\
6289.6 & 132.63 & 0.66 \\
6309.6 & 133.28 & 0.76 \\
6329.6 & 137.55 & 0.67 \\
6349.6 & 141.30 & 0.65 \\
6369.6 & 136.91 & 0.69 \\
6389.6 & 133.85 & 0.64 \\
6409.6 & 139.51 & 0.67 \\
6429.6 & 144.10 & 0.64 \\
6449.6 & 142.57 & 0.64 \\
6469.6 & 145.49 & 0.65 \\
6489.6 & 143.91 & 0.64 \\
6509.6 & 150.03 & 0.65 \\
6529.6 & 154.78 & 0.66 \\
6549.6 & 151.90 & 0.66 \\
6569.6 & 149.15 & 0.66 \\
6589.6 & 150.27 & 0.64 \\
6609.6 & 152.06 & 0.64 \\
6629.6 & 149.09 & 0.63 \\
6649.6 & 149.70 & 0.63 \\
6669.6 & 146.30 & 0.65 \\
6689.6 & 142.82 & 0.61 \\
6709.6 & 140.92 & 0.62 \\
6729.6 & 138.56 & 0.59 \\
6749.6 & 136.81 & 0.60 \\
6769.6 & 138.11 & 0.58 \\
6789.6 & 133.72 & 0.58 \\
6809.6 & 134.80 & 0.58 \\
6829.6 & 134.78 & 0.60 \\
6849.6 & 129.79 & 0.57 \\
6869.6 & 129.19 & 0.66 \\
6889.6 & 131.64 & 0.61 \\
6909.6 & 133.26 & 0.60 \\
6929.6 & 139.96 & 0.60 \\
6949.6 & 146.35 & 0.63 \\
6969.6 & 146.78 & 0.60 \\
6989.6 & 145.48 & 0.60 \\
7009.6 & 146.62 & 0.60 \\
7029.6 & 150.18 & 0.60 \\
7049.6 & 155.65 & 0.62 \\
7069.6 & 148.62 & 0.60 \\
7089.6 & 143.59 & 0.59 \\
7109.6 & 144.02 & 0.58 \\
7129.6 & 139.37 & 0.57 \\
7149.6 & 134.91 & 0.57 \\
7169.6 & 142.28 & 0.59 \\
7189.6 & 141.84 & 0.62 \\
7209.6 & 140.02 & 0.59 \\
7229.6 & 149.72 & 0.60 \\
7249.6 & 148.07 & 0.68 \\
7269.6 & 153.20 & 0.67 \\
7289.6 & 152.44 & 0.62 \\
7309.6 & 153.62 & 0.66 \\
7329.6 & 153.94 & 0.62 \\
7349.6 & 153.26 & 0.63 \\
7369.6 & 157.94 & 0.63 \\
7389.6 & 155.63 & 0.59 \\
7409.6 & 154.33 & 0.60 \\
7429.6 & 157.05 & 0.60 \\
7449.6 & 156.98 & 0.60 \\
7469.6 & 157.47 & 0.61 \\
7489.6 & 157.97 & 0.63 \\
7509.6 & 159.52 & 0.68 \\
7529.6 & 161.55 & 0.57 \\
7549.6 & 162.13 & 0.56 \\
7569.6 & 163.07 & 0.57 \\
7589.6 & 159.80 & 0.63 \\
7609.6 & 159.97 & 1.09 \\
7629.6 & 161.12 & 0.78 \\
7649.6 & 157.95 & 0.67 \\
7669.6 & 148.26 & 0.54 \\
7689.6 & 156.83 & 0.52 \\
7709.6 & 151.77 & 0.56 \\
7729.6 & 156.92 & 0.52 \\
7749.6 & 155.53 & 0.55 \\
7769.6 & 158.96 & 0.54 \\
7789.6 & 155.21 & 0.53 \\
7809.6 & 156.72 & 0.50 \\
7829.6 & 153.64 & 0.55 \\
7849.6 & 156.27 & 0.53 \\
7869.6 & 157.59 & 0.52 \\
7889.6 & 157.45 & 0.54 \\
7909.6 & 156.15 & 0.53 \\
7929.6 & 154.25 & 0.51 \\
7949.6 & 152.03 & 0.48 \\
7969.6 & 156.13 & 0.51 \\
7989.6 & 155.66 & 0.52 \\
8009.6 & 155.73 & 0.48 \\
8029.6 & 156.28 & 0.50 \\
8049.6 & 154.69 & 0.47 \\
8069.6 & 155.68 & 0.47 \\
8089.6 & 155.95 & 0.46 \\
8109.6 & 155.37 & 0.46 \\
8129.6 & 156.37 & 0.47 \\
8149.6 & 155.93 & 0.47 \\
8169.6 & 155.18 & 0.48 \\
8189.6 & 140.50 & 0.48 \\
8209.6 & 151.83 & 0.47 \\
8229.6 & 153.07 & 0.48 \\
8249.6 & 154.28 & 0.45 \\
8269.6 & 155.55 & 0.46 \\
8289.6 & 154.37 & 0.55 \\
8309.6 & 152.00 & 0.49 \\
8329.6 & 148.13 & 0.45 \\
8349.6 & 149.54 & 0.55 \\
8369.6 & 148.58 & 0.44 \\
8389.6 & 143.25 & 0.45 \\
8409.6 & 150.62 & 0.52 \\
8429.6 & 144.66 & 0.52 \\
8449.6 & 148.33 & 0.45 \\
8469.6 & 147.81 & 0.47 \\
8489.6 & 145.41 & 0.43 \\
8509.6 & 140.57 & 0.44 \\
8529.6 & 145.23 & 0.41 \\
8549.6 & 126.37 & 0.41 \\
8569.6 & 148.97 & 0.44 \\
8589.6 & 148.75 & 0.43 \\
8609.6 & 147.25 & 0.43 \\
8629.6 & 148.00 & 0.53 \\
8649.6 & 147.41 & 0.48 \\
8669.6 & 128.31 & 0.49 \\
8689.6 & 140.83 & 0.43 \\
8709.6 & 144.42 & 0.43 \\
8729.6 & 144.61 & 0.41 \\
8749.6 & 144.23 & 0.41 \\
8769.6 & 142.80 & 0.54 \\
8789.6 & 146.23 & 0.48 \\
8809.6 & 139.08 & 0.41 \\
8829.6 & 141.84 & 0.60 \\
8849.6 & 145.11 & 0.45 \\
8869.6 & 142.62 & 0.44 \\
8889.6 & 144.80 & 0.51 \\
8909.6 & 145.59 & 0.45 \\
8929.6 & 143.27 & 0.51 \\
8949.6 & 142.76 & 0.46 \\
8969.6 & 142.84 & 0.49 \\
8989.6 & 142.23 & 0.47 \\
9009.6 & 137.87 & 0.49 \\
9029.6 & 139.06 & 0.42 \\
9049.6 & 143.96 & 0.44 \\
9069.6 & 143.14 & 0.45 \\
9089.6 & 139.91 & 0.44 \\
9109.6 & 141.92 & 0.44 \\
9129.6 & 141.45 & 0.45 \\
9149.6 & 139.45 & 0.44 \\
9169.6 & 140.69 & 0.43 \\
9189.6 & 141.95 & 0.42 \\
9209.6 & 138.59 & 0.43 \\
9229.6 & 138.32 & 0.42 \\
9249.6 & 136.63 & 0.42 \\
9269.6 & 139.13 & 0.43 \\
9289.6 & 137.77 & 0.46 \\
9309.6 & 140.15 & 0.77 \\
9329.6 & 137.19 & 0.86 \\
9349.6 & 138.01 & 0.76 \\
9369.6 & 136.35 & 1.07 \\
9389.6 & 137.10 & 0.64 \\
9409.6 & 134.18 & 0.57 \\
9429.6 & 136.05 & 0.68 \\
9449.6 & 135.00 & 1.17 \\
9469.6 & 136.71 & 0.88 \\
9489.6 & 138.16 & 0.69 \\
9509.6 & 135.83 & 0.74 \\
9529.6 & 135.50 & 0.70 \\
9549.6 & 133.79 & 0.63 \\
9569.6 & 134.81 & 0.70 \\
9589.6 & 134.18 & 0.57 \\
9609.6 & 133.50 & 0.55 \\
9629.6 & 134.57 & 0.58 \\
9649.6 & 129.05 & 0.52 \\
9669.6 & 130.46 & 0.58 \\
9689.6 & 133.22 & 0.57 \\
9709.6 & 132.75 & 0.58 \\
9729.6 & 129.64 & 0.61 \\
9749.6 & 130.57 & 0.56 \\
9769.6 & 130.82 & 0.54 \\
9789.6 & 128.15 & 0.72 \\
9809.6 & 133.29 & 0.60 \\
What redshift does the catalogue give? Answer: 0.000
